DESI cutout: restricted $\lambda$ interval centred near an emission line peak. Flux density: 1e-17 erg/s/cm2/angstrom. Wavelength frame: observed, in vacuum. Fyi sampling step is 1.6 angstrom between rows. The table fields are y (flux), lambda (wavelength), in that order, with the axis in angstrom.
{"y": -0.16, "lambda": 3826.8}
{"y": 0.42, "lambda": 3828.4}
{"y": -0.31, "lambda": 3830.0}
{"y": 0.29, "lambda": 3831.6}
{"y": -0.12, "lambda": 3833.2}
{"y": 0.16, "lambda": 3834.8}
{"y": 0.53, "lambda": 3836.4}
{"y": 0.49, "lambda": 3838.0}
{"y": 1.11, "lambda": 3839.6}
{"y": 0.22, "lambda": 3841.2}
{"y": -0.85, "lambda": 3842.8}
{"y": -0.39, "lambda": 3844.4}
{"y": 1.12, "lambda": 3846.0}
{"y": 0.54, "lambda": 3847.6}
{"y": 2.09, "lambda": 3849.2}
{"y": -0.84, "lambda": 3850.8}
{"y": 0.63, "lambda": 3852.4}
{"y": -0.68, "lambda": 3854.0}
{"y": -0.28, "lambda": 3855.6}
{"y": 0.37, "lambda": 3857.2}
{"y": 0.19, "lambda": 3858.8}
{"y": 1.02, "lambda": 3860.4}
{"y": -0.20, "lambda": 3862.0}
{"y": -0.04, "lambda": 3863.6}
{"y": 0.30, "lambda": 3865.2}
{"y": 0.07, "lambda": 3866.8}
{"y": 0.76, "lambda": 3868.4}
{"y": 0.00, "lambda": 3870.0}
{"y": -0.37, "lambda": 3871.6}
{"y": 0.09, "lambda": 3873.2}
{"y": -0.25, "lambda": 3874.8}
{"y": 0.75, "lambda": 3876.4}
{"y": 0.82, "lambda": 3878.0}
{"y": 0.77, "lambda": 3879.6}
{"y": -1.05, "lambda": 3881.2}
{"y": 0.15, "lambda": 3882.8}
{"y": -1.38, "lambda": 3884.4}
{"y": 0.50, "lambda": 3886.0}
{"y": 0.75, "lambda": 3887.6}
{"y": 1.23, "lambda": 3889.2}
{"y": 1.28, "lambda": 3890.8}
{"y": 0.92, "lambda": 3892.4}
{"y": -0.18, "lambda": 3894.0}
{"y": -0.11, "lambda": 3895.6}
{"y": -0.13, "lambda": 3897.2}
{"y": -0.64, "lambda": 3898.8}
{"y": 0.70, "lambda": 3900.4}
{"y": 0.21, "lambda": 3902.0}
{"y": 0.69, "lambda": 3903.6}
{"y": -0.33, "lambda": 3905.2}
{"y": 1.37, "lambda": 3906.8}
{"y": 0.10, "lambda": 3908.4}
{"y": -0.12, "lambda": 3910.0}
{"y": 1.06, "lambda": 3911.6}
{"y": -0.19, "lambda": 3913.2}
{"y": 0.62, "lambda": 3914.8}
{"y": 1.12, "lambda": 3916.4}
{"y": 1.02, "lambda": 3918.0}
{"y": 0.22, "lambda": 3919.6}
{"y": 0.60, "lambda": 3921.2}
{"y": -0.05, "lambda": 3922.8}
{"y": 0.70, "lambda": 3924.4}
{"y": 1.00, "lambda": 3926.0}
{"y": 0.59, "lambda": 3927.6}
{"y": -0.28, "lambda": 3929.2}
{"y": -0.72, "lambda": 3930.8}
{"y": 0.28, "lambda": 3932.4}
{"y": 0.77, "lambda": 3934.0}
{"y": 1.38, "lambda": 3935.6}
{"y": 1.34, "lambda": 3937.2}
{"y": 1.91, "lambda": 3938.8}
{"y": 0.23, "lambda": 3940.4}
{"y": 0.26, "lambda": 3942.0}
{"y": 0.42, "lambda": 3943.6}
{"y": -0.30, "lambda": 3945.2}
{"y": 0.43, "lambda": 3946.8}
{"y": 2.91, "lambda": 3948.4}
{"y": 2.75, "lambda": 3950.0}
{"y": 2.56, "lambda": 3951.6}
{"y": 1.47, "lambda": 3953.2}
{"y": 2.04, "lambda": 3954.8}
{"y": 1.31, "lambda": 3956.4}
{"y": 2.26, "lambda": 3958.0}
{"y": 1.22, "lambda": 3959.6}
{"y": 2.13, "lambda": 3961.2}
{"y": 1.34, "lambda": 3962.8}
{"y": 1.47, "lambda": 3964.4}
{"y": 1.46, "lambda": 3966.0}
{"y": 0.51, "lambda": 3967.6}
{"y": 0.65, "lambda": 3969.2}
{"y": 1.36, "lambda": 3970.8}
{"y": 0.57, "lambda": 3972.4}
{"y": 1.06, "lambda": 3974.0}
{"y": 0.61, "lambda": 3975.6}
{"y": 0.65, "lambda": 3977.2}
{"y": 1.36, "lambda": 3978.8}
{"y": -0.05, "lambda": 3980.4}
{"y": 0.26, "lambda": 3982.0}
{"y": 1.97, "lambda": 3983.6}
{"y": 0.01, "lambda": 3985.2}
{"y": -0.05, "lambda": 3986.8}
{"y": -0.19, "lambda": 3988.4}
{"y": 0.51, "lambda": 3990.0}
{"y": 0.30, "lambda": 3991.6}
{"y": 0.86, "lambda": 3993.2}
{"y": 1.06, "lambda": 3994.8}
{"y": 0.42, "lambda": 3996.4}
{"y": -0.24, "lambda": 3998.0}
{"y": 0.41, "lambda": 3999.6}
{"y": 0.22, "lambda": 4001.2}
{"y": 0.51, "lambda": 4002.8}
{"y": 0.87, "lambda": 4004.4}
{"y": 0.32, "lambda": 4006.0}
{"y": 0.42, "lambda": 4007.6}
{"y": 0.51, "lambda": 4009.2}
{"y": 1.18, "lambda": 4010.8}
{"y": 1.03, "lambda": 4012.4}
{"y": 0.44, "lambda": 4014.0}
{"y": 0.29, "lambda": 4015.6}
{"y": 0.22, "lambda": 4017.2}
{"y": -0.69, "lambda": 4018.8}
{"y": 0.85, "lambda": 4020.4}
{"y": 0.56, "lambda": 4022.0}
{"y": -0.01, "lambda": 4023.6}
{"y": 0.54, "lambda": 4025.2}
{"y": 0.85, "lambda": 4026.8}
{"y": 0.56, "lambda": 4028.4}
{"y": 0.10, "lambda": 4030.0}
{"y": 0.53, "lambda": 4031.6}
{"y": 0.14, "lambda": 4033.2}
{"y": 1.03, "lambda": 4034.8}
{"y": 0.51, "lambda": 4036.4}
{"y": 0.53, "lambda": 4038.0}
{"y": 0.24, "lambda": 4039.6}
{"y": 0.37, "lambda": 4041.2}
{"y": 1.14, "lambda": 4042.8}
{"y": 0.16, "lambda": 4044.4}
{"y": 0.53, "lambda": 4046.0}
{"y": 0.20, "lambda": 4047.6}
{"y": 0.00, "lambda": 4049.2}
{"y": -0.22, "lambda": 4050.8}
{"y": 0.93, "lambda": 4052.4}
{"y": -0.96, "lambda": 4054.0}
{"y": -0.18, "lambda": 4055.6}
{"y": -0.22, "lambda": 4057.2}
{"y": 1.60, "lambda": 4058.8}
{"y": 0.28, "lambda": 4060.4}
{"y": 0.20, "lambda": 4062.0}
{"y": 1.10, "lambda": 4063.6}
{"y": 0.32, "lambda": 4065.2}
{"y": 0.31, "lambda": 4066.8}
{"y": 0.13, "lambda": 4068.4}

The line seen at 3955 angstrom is Lyman alpha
